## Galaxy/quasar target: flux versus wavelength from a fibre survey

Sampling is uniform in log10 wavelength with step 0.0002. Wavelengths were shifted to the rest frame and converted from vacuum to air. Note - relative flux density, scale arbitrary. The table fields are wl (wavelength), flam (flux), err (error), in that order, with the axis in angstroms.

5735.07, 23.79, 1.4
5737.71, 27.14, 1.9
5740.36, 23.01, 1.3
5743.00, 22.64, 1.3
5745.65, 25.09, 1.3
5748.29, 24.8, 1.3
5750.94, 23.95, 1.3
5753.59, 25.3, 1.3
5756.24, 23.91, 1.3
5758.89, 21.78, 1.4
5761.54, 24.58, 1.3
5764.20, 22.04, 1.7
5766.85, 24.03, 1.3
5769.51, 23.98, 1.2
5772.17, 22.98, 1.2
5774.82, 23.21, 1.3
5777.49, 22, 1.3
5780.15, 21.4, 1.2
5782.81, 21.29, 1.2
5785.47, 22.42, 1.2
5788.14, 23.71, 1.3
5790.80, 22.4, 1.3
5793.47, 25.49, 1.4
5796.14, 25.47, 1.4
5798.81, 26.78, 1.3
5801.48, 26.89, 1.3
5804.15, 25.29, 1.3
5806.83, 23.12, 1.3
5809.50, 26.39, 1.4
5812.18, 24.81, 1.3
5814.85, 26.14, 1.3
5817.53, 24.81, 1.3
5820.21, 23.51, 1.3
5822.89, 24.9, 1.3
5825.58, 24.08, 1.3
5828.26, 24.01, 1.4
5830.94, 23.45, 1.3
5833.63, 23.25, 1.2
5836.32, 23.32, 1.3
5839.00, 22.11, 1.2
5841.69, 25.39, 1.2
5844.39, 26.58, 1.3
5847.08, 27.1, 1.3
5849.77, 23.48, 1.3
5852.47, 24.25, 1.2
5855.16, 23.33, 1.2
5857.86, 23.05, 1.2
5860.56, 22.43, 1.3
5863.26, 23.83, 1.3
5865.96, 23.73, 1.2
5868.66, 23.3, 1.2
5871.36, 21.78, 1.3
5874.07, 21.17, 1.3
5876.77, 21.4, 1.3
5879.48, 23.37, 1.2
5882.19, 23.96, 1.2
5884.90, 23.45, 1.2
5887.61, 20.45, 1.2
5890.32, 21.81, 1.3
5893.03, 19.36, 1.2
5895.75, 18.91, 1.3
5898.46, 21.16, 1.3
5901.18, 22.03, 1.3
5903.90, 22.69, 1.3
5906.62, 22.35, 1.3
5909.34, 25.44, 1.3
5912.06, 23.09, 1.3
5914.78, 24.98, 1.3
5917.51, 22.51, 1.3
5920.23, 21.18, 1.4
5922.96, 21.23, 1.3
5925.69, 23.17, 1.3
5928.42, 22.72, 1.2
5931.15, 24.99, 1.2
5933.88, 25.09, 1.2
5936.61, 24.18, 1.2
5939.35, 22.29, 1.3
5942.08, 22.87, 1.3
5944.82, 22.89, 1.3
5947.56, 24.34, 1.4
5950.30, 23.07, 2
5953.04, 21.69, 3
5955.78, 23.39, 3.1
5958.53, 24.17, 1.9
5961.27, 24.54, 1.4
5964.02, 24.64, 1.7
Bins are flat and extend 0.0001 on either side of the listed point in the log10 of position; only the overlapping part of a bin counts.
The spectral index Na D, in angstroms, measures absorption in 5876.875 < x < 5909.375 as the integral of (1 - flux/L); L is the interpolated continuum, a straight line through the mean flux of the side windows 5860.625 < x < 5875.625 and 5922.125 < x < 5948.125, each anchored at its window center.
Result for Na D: 1.5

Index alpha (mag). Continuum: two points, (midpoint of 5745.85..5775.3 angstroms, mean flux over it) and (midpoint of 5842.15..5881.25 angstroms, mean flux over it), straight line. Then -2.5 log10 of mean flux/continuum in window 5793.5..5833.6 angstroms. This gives -0.058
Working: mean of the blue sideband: 23.8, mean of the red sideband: 23.5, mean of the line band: 24.9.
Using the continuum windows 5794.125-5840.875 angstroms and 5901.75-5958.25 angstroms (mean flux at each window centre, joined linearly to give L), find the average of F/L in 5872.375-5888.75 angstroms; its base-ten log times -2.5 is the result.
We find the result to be 0.07 mag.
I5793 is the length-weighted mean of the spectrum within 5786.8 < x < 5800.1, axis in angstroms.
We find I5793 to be 24.8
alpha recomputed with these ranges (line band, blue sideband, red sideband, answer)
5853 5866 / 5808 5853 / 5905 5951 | 0.04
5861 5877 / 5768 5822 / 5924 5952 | 0.06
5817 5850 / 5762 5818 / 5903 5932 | -0.03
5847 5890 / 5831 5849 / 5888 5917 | 0.02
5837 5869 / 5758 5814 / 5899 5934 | -0.03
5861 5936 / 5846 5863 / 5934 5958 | 0.05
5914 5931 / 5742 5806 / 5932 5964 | 0.04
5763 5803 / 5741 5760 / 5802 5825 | 0.04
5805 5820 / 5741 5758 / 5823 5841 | -0.06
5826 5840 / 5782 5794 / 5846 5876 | -0.01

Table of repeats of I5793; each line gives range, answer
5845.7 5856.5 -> 24.6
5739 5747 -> 23.6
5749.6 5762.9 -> 23.9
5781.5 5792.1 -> 22.5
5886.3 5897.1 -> 20.1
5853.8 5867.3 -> 23.3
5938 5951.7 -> 23.1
